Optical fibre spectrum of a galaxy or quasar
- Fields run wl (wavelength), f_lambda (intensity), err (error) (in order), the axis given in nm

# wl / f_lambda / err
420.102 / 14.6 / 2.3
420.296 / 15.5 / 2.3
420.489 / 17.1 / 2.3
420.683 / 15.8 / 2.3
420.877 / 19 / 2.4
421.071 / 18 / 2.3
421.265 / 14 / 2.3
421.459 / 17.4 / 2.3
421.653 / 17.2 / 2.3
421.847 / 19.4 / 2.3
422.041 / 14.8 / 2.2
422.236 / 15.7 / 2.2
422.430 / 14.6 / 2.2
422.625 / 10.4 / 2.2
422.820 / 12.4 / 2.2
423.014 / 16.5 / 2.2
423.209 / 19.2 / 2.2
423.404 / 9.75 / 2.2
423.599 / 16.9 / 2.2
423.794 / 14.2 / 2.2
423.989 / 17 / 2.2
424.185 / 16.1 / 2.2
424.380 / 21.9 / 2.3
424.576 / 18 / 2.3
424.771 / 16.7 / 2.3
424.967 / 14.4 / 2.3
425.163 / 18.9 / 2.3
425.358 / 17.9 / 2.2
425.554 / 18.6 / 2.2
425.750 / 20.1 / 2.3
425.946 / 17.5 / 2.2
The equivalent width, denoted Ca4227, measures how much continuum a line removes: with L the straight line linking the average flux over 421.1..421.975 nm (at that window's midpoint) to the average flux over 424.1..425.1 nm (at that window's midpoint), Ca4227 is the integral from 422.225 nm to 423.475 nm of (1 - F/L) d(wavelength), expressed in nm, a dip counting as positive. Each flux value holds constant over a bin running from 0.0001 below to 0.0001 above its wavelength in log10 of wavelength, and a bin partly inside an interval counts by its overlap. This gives 0.23 nm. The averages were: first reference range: 17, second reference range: 17.5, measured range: 14.1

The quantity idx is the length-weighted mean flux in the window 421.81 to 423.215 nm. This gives 15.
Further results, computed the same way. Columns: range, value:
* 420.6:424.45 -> 16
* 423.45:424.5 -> 16.9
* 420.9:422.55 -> 16.4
